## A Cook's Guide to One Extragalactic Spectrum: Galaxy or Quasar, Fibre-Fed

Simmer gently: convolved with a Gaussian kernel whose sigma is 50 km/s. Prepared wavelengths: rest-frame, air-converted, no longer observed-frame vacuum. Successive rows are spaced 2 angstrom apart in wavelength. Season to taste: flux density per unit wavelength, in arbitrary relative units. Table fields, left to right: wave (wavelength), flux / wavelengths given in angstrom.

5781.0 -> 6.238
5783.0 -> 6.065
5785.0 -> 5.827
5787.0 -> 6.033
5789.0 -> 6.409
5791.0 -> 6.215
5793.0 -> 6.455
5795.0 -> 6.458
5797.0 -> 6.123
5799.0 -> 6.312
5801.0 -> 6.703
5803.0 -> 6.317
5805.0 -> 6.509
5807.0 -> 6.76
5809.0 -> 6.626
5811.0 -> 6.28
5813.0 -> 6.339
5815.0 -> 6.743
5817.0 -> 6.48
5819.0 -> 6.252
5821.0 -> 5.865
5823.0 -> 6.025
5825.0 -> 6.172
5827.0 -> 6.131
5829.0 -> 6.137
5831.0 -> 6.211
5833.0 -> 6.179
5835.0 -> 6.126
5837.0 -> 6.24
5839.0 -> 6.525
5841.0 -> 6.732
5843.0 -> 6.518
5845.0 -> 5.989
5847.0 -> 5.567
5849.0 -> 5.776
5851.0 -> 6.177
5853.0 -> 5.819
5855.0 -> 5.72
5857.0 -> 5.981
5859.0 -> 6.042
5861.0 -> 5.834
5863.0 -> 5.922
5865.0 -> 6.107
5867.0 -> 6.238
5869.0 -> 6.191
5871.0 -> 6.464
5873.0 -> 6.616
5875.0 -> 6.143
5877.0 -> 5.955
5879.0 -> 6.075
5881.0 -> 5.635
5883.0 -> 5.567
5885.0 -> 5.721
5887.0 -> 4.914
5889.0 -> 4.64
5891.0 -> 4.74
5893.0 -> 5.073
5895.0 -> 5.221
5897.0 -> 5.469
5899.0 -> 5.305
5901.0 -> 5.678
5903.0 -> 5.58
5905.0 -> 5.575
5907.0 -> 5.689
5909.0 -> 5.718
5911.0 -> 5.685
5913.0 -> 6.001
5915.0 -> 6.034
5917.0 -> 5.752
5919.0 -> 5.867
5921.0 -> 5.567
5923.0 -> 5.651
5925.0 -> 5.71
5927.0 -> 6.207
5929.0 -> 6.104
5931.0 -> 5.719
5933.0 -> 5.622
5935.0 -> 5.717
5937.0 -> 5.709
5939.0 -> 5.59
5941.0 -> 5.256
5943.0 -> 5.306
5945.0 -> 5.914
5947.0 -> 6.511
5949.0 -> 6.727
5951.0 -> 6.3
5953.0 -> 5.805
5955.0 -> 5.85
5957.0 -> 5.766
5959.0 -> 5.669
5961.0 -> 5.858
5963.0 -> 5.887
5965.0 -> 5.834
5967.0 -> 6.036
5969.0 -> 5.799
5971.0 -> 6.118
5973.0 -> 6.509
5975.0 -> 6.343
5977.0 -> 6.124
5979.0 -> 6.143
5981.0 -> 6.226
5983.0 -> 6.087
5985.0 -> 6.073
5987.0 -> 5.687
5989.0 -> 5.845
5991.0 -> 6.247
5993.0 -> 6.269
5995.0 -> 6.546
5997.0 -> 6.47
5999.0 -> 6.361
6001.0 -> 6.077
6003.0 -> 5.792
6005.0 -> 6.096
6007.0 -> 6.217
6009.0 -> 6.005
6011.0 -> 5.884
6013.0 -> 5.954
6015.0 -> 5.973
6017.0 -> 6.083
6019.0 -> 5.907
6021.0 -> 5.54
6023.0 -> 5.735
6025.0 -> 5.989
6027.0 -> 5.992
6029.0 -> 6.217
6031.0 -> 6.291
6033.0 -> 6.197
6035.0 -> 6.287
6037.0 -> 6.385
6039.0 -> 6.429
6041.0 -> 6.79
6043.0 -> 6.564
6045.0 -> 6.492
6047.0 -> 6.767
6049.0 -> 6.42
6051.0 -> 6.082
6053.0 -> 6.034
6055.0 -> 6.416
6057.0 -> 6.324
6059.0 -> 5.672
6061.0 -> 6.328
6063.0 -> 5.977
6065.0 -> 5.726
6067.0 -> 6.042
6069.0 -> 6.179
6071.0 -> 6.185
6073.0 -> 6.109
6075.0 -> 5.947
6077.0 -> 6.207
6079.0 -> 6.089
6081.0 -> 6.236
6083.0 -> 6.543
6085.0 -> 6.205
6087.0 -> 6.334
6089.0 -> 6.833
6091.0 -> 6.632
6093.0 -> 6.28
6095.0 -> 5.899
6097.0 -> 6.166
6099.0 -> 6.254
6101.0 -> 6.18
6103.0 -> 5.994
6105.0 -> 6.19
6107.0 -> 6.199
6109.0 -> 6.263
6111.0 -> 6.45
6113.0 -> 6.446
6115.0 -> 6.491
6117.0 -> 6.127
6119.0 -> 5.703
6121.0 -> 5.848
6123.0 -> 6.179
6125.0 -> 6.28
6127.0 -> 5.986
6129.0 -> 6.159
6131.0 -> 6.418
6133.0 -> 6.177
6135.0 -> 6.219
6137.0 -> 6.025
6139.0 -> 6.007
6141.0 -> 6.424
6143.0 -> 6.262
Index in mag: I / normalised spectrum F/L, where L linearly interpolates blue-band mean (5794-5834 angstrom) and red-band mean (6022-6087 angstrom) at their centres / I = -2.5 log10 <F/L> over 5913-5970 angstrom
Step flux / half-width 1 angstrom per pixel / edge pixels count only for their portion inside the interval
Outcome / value 0.08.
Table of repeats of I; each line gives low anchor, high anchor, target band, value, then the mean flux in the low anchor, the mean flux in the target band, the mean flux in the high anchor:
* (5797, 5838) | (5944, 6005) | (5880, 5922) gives 0.13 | 6.32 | 5.5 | 6.1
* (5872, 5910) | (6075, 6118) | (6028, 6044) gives -0.06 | 5.54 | 6.39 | 6.28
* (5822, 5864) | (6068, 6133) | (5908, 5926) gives 0.06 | 6.09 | 5.78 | 6.22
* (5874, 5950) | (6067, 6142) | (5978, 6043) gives -0.03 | 5.67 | 6.13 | 6.21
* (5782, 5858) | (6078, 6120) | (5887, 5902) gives 0.21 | 6.23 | 5.14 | 6.26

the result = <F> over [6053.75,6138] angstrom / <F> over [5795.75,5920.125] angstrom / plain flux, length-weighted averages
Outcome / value 1.03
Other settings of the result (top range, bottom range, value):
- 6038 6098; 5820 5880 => 1.02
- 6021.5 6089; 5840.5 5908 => 1.08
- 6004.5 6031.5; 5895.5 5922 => 1.05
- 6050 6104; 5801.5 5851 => 0.99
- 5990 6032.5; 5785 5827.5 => 0.96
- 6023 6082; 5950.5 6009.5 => 1.02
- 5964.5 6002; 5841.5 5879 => 1.01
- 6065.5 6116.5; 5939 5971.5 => 1.06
